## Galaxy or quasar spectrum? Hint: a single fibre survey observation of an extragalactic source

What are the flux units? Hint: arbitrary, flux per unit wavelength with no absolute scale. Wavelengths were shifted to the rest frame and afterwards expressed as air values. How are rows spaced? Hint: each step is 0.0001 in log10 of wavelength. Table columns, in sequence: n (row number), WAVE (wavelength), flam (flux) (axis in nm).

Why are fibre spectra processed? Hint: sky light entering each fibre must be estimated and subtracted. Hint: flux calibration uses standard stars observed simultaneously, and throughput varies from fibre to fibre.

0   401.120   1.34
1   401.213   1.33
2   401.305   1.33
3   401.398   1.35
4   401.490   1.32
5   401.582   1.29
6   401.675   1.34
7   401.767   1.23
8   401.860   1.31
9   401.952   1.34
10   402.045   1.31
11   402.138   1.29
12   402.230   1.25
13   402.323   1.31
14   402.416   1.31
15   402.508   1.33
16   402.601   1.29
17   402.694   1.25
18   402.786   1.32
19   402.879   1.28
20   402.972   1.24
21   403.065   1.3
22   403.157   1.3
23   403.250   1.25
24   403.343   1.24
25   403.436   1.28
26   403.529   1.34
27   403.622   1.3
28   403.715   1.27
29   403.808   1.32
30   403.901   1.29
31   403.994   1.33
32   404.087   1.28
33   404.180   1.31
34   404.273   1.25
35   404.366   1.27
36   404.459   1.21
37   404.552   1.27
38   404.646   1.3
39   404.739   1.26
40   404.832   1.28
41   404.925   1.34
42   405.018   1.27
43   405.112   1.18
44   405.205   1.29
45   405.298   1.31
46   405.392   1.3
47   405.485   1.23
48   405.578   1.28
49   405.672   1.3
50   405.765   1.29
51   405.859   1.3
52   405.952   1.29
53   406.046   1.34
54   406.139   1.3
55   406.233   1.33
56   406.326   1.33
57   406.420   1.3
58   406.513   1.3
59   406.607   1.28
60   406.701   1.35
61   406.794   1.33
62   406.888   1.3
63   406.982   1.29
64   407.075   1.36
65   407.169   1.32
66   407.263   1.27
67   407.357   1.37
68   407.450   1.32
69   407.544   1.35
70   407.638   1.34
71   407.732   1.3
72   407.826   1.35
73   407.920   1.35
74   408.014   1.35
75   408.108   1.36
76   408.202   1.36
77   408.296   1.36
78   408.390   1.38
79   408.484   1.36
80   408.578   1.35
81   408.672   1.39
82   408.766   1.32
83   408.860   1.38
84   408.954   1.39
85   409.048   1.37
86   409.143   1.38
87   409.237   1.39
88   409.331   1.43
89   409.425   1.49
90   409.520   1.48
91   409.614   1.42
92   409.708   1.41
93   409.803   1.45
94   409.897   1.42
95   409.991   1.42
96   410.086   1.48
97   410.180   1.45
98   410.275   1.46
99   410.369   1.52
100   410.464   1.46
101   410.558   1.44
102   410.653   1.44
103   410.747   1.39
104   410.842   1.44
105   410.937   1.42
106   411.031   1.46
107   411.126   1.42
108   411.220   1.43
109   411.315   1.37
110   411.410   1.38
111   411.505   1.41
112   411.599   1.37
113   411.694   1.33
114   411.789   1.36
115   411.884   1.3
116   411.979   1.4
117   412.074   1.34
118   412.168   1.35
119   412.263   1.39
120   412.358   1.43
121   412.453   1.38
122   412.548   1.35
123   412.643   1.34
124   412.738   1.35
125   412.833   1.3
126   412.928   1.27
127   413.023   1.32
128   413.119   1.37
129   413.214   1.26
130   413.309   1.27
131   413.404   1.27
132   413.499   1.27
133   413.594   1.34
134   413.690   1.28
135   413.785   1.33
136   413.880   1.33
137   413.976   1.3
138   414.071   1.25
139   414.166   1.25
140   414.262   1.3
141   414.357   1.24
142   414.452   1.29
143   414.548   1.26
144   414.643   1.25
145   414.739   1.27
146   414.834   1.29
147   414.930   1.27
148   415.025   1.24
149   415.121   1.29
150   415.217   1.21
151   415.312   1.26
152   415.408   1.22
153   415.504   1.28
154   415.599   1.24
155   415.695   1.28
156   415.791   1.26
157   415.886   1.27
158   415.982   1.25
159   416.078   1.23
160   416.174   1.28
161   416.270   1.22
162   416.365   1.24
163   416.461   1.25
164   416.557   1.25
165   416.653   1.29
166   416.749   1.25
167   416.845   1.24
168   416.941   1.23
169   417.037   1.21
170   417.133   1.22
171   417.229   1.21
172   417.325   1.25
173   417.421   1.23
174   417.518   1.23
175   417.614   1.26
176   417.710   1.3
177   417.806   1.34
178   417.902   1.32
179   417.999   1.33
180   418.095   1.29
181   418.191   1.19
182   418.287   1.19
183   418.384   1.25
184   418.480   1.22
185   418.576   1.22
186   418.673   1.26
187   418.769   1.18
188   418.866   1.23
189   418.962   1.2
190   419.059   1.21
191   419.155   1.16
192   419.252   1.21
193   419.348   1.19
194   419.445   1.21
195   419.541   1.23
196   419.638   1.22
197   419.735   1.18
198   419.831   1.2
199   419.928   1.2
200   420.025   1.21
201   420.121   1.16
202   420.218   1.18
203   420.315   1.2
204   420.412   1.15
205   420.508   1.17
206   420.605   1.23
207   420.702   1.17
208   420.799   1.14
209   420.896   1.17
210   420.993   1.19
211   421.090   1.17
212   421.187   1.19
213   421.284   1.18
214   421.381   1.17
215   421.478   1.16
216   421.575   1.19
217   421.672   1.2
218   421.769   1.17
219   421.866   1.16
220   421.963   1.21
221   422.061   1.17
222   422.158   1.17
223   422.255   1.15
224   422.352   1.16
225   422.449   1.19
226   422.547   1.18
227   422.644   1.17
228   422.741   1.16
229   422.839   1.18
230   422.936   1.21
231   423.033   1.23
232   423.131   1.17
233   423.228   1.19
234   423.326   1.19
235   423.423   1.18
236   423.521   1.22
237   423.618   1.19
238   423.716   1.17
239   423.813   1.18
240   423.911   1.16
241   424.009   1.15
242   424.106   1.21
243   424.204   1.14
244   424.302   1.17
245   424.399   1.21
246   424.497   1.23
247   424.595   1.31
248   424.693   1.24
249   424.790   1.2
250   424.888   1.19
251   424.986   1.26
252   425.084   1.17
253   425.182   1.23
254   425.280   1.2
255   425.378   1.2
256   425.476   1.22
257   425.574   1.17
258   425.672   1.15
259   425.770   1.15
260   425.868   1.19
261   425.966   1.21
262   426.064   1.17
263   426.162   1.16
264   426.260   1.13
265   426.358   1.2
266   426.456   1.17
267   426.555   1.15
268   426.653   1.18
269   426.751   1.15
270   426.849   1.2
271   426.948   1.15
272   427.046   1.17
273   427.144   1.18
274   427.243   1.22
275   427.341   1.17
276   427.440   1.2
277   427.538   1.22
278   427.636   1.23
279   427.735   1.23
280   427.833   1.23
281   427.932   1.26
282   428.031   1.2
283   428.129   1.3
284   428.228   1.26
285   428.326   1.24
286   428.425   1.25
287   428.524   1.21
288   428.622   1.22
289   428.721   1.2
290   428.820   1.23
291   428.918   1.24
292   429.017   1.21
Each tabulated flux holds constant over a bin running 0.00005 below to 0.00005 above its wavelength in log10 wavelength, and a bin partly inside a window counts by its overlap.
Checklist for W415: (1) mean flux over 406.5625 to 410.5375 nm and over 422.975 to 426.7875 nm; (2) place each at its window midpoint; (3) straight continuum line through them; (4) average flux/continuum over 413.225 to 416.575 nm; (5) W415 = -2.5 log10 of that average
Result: 0.03 mag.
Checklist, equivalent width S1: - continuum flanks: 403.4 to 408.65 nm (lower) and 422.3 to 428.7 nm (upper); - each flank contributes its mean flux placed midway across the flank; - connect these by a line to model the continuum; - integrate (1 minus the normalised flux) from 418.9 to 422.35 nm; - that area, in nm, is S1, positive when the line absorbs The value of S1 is 0.11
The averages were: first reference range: 1.31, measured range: 1.18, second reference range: 1.2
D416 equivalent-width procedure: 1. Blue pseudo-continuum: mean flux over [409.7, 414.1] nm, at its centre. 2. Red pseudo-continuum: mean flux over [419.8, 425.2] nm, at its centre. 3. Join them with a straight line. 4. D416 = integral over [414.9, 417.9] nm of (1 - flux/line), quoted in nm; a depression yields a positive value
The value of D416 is 0.10 nm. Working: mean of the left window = 1.37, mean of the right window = 1.19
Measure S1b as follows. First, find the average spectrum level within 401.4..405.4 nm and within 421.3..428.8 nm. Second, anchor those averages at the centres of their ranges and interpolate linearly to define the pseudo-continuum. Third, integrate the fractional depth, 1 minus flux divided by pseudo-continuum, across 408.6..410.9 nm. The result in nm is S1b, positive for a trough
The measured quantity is -0.30 nm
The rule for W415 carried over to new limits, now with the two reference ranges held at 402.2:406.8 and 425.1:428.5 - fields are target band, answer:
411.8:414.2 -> -0.06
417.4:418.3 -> -0.03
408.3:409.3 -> -0.08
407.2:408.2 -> -0.05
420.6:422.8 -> 0.04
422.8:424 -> 0.02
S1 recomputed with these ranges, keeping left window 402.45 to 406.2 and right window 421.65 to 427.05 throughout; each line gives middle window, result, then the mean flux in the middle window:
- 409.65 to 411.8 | -0.29 nm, 1.42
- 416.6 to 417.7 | -0.02 nm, 1.24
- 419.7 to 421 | 0.03 nm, 1.18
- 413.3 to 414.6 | -0.05 nm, 1.29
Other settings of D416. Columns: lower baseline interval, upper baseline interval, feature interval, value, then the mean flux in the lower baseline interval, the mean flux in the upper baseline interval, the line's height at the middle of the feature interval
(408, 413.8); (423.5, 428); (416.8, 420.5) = 0.17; 1.38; 1.19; 1.28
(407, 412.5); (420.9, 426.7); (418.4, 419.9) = 0.05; 1.39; 1.19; 1.25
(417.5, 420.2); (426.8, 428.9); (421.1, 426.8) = 0.17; 1.23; 1.22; 1.22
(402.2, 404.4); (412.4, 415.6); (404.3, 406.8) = 0.00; 1.29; 1.29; 1.29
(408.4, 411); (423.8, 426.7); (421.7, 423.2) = 0.06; 1.42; 1.19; 1.23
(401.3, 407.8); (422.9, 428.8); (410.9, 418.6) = -0.26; 1.3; 1.2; 1.25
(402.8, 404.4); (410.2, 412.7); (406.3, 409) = 0.01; 1.29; 1.4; 1.34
